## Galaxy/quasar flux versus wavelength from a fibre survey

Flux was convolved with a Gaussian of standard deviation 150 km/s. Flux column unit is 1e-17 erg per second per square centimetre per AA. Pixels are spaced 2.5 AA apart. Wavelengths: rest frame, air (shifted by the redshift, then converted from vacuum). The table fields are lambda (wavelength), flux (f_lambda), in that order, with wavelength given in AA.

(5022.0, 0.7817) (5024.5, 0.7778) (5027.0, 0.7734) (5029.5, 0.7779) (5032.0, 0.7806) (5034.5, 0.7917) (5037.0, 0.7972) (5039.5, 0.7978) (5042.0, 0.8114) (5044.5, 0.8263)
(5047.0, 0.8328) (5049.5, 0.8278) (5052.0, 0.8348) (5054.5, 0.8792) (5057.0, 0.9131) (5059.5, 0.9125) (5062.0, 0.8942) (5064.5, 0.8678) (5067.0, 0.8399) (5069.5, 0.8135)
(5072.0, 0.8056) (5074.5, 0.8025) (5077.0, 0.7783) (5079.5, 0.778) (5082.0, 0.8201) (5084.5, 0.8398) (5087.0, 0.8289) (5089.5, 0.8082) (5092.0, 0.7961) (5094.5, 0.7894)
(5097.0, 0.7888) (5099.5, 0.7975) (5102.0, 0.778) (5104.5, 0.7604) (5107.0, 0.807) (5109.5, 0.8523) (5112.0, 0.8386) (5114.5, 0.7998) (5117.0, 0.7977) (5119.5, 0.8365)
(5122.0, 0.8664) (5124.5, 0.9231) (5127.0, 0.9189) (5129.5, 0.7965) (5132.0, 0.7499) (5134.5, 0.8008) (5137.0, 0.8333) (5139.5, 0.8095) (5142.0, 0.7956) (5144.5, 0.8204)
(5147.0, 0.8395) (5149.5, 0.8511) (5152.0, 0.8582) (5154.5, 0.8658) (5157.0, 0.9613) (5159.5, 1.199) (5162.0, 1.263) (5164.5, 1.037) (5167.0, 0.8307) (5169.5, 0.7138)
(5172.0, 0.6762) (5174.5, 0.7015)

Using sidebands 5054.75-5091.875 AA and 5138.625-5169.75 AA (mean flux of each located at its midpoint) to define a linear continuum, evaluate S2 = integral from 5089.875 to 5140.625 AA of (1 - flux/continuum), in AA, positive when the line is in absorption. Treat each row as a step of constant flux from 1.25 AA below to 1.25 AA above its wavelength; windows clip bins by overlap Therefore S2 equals 3.57 AA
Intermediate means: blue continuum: 0.836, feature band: 0.817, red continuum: 0.919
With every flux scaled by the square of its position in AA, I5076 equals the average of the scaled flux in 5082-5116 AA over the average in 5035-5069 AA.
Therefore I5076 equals 0.97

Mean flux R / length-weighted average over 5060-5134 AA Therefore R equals 0.821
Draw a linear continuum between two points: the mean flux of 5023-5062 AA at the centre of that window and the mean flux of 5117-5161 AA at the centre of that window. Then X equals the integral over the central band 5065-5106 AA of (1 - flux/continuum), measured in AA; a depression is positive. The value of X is 2.0 AA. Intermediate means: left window 0.824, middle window 0.803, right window 0.867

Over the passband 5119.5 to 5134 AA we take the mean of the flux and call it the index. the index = 0.847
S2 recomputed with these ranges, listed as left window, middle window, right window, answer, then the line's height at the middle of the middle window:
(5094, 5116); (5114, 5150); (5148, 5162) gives 2.6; 0.894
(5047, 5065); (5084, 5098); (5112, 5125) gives 0.8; 0.854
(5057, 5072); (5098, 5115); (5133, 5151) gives 0.7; 0.841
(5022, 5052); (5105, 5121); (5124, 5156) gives 0.1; 0.826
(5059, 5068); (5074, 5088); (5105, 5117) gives 0.8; 0.855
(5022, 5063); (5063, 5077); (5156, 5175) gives 0.4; 0.849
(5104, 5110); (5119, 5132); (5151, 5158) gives -0.3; 0.841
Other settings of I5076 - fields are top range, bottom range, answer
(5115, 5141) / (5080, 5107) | 1.05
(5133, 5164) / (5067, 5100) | 1.16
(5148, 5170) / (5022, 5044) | 1.28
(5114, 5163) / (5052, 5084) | 1.07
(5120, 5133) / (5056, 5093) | 1.04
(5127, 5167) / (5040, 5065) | 1.09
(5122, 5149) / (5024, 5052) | 1.08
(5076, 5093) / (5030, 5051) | 1.02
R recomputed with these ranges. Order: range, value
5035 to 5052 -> 0.816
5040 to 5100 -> 0.829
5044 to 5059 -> 0.857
